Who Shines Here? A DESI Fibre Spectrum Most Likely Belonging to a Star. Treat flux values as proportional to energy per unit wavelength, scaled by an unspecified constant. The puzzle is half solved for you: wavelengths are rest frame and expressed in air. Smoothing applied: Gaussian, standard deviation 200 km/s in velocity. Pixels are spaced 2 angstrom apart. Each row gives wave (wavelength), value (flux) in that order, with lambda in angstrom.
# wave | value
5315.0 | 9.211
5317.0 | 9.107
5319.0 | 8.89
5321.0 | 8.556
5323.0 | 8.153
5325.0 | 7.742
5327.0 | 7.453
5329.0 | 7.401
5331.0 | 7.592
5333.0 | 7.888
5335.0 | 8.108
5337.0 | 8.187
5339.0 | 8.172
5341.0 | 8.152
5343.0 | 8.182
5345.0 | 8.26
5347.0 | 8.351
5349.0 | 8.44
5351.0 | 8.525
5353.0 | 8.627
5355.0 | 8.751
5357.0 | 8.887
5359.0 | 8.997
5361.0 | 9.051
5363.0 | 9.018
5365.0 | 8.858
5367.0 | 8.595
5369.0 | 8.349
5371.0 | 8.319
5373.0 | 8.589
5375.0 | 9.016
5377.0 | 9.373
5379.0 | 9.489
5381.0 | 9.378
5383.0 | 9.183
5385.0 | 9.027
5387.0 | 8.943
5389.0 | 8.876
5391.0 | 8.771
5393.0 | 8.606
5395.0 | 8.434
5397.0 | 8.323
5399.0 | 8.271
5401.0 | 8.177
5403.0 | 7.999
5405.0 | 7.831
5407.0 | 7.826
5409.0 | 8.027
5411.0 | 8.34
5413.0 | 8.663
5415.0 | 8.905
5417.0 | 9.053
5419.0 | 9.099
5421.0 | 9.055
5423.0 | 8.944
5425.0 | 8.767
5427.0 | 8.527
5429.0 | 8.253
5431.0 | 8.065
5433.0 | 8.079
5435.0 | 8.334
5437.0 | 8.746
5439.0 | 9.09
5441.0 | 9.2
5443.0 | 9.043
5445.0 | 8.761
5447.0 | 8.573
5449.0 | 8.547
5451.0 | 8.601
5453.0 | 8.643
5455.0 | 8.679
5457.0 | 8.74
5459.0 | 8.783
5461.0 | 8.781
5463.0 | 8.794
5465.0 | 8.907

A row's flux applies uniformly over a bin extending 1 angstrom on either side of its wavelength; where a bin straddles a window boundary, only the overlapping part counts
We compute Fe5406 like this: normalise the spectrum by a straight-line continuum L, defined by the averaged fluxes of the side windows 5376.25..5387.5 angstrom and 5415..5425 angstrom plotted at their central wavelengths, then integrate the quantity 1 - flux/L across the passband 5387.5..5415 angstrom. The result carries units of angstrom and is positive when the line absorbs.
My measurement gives 2.3 angstrom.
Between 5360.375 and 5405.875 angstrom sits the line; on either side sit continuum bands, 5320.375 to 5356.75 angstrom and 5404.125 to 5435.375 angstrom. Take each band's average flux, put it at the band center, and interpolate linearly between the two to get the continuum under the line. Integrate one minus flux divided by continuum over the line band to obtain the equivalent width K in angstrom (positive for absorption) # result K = -2.1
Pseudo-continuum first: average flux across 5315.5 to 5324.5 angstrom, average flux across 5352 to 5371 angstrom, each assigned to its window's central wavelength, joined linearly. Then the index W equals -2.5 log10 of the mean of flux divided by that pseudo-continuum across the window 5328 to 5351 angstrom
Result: 0.08 mag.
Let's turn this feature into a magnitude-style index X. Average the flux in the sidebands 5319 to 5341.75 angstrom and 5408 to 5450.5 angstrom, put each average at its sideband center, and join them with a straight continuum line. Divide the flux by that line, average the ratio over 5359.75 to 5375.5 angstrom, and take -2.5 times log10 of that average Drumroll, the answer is -0.06 mag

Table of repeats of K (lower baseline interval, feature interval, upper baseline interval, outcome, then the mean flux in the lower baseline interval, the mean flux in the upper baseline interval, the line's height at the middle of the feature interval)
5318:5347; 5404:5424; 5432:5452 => -0.1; 8.06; 8.7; 8.54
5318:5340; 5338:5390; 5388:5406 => -3.5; 8.01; 8.37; 8.19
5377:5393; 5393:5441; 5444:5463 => 2.2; 9.08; 8.68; 8.9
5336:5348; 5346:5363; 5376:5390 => -0.4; 8.22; 9.18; 8.51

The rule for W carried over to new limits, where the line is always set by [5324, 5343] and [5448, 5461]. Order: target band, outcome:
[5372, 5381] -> -0.124 mag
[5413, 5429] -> -0.050 mag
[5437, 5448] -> -0.040 mag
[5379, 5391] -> -0.110 mag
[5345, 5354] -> -0.064 mag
